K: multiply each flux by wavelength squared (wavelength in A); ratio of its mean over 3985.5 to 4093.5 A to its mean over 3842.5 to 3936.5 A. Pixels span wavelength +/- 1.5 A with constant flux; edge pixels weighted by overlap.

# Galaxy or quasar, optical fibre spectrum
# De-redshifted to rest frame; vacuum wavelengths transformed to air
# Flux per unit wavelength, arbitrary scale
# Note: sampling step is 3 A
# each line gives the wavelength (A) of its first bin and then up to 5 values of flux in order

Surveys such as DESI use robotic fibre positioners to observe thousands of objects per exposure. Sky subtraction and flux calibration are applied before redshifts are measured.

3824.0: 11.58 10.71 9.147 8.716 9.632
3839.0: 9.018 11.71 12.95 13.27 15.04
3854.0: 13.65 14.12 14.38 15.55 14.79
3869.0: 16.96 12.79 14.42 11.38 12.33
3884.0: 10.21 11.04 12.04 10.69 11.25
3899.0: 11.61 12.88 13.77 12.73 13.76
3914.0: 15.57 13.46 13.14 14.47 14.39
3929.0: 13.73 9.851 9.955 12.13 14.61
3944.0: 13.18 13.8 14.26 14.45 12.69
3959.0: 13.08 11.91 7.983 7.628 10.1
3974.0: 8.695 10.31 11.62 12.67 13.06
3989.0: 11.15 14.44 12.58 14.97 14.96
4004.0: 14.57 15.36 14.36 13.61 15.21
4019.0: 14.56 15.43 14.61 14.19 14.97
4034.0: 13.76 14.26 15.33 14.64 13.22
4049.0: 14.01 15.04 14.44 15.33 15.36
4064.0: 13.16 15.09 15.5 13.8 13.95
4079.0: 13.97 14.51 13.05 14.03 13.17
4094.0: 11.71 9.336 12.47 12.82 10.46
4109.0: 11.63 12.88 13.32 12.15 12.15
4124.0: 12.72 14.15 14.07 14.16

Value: 1.2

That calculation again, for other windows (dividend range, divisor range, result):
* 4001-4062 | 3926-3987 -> 1.28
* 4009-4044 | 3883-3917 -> 1.25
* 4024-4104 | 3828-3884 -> 1.22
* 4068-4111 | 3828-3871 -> 1.14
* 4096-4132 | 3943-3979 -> 1.17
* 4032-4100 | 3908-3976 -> 1.20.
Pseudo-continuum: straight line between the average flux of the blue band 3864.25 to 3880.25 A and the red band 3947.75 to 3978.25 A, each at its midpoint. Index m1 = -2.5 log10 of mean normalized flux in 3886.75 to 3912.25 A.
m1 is 0.08 mag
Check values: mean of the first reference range 14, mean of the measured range 12.2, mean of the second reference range 11.2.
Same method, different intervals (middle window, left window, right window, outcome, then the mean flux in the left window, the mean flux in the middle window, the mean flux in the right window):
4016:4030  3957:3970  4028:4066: -0.12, 10.2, 14.8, 14.5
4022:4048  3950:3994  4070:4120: -0.19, 11.5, 14.4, 12.8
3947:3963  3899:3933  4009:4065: 0.03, 13.4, 13.4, 14.5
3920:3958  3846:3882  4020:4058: 0.09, 14.1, 13.1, 14.5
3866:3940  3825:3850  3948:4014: -0.11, 10.8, 12.7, 12.5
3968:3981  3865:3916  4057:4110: 0.31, 12.8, 9.83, 13.3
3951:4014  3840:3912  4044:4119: 0.07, 13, 12.4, 13.4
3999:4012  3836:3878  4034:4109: -0.09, 13.5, 14.8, 13.7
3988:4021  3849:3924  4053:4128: -0.08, 13.3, 14.2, 13.3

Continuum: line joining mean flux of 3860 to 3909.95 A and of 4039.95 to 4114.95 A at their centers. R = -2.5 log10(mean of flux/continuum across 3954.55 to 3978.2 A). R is 0.26 mag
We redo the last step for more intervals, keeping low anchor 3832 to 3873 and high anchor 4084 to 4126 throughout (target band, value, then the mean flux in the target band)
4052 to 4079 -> -0.17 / 14.6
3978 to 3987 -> 0.03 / 12.3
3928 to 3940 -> 0.12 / 11.5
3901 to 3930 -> -0.07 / 13.8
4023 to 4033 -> -0.16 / 14.6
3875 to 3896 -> 0.13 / 11.5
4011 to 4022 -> -0.16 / 14.6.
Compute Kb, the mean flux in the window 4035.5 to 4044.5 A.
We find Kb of 14.7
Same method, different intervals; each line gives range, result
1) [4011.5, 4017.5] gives 14.4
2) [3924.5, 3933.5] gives 12.7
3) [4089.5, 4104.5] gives 11.9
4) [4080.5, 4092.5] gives 13.7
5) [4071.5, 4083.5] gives 14.1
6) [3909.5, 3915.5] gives 14.7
